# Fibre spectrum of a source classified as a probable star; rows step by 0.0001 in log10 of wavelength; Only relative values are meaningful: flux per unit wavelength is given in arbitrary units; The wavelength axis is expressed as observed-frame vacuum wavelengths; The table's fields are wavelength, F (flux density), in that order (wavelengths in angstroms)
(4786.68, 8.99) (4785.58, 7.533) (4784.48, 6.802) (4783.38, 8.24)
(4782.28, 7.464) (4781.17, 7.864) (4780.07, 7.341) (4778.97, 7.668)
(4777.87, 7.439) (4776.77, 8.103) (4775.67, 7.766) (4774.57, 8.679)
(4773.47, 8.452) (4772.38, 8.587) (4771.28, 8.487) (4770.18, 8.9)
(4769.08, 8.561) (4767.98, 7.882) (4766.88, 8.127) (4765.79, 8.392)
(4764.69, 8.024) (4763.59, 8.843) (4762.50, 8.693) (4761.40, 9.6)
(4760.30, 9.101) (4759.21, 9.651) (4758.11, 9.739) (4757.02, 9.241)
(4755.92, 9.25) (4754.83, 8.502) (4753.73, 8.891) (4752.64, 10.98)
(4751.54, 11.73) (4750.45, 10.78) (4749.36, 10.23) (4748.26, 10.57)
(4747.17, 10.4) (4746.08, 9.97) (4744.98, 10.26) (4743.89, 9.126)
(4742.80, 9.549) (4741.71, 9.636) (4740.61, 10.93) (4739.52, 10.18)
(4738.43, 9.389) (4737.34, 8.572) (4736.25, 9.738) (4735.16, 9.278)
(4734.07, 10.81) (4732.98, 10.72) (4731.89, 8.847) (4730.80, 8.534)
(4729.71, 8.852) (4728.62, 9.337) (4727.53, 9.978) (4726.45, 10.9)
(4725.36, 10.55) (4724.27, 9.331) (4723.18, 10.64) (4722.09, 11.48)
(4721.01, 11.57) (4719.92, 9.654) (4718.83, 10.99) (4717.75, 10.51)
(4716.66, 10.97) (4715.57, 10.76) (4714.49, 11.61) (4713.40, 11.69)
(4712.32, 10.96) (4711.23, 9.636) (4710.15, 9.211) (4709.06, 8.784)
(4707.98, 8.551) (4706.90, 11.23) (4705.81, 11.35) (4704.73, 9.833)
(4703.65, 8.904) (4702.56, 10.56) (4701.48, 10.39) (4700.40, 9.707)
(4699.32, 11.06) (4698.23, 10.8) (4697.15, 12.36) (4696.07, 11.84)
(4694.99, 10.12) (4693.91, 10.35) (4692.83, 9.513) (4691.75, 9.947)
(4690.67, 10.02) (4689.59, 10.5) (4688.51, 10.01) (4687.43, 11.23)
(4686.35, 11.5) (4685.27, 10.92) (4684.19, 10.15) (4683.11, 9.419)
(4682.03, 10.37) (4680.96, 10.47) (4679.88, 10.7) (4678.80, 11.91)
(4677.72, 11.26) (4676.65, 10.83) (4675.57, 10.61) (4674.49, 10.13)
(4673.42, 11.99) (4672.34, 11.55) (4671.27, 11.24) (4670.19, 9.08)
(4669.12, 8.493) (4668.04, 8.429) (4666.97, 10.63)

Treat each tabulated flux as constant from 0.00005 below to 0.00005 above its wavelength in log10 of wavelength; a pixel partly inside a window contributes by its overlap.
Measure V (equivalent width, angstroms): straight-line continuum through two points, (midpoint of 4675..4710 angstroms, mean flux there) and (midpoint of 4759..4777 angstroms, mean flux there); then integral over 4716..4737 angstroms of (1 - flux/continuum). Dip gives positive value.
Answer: -1.1 angstroms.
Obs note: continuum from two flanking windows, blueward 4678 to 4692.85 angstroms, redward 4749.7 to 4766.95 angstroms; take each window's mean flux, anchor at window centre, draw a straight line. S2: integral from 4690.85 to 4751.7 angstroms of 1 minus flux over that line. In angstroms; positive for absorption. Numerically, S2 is -1.60 angstroms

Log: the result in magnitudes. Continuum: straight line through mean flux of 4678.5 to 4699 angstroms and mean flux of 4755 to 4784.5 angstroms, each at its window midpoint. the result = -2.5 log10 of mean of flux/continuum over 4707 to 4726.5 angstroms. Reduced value -0.06 mag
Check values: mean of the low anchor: 10.6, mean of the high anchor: 8.43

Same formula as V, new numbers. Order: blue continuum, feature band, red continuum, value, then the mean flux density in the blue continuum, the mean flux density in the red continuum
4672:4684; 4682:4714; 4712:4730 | 1.0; 10.8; 10.6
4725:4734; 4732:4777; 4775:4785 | -3.4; 9.76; 7.64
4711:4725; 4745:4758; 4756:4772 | -1.0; 10.8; 8.81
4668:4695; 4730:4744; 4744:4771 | 0.1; 10.5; 9.41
